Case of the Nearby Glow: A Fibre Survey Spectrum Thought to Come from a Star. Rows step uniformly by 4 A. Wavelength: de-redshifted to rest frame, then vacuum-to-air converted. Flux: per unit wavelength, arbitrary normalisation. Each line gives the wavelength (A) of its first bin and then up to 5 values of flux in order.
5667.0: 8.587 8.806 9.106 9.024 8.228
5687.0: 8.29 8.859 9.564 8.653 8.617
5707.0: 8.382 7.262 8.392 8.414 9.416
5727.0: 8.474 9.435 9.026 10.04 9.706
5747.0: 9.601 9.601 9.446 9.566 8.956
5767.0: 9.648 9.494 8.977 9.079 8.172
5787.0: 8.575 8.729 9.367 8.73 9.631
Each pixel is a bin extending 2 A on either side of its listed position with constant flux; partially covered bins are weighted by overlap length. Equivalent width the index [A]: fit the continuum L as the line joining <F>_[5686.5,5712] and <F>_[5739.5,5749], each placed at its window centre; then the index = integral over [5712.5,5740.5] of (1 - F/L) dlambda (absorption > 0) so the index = 0.9 A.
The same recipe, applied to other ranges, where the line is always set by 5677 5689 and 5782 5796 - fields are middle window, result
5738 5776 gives -3.77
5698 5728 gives 0.43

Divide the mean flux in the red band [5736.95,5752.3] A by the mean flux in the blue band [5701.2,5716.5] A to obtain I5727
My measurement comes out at 1.2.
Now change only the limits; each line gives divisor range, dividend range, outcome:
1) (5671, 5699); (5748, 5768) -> 1.07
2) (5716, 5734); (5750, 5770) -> 1.06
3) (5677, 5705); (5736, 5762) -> 1.10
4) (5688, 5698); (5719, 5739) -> 1.01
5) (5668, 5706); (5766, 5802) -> 1.02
